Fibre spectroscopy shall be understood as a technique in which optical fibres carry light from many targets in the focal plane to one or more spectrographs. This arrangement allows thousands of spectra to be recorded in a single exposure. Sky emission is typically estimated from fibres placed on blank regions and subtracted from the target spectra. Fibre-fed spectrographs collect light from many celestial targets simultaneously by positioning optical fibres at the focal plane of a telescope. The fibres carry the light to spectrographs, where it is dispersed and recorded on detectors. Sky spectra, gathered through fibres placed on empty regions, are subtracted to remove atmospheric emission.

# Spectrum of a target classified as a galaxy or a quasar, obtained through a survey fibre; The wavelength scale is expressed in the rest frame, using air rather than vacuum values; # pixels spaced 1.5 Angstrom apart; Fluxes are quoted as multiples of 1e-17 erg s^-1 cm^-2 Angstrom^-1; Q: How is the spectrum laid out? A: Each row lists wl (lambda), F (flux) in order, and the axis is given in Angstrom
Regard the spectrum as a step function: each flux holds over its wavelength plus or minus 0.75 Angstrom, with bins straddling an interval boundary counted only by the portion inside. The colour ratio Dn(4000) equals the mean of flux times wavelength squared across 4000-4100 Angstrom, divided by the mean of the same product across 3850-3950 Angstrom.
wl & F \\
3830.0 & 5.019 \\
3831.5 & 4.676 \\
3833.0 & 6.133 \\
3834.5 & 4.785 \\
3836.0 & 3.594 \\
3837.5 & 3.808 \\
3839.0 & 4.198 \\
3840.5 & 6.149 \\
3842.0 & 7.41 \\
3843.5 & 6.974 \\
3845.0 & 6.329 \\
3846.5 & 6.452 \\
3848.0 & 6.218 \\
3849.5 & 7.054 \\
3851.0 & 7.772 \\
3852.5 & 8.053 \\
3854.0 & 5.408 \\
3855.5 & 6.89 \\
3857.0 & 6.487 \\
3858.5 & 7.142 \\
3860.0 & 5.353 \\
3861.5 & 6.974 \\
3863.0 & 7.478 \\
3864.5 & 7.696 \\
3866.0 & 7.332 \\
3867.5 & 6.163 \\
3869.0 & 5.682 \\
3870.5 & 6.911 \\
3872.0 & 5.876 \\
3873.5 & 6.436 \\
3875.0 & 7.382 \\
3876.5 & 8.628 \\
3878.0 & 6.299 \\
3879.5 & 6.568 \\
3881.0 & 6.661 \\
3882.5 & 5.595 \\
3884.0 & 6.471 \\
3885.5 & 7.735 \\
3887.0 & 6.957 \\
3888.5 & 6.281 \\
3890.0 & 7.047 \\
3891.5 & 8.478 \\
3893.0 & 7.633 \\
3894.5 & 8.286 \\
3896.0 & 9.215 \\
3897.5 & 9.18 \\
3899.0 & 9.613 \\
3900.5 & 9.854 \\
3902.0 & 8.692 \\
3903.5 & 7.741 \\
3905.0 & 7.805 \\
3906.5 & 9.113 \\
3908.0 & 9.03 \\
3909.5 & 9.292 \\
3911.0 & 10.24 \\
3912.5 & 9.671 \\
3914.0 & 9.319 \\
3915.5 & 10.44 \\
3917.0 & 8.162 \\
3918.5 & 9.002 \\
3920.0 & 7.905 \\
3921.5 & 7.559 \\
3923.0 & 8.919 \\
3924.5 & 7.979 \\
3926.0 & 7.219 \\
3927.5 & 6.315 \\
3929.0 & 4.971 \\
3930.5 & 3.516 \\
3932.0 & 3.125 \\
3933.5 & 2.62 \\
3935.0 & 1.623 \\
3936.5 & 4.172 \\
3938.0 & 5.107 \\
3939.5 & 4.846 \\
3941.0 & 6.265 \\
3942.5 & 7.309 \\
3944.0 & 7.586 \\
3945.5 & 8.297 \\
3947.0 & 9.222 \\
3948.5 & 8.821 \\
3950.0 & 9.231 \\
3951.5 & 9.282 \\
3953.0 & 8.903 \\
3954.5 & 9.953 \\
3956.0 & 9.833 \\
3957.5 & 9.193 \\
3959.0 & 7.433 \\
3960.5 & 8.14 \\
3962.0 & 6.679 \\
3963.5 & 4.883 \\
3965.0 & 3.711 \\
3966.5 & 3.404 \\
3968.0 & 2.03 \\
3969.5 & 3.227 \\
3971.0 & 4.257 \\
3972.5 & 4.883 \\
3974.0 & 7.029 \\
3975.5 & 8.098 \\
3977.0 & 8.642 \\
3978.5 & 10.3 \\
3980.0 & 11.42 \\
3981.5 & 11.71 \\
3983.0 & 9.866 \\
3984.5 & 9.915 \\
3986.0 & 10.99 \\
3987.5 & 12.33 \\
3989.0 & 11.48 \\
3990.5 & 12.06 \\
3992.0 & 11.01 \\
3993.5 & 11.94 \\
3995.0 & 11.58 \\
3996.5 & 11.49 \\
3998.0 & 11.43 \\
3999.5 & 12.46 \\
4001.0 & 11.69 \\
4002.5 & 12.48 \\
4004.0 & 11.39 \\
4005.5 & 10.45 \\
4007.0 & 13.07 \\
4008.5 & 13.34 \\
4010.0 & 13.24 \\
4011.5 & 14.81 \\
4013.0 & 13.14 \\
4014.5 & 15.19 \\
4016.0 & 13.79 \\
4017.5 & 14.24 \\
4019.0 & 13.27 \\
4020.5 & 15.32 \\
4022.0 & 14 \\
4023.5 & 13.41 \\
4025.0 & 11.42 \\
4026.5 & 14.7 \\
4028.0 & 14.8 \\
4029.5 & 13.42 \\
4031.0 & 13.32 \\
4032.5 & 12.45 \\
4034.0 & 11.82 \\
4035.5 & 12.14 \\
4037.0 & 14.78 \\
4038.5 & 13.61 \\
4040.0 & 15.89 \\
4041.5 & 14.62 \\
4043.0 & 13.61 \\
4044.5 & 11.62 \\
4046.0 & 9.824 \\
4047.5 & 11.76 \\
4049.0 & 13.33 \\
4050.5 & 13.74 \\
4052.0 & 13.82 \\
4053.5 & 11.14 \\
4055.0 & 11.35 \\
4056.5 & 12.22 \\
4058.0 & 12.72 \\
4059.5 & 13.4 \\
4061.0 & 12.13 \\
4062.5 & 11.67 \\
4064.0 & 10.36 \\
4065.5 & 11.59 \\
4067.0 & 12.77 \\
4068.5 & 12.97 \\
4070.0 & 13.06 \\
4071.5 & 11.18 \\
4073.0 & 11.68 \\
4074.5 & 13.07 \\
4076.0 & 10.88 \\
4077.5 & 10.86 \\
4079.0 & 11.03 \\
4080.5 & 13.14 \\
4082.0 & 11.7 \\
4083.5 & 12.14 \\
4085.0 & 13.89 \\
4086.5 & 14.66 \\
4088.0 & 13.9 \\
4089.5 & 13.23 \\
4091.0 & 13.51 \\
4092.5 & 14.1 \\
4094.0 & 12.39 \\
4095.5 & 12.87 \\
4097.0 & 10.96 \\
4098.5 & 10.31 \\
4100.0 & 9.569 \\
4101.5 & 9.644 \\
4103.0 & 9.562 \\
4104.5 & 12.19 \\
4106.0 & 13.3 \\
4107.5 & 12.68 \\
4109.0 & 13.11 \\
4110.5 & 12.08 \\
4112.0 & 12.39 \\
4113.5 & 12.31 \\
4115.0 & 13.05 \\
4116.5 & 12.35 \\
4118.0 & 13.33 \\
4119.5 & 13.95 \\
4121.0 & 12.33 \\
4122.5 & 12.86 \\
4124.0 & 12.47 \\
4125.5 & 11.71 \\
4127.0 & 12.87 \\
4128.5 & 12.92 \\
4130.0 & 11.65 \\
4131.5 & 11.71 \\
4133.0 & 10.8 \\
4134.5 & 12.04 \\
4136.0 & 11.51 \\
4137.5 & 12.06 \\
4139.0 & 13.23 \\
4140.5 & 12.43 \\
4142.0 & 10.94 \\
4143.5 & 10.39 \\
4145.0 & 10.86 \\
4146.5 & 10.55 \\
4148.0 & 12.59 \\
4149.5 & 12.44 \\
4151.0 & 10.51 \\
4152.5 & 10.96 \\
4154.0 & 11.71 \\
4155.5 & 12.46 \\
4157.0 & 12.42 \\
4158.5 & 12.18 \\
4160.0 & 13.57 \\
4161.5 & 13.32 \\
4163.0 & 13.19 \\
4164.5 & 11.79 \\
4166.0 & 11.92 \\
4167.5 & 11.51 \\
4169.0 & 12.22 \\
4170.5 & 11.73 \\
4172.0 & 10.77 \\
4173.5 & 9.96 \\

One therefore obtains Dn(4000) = 1.90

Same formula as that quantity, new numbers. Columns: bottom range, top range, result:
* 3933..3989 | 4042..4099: 1.76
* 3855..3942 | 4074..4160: 1.89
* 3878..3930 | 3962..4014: 1.27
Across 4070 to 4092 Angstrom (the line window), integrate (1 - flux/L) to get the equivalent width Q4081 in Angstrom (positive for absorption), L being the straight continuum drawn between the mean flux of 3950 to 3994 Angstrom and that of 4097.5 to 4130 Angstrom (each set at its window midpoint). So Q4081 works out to -2.5 Angstrom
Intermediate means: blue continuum 8.36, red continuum 12.1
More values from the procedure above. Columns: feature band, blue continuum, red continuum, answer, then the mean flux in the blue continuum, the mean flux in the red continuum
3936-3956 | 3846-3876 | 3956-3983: -2.43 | 6.76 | 6.94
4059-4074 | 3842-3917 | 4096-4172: -1.78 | 7.55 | 12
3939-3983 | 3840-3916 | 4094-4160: 7.48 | 7.51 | 11.9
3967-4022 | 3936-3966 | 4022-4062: -3.72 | 7.44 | 13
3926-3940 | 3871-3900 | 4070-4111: 7.09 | 7.4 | 12.2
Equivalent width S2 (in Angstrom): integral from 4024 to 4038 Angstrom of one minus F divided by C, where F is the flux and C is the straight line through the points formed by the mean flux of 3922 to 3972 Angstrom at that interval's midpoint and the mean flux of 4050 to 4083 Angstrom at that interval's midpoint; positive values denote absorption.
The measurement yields -3.8 Angstrom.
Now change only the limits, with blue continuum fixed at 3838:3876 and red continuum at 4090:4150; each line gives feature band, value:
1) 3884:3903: -2.0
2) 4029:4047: -4.7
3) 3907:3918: -2.4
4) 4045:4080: -3.8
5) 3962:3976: 6.7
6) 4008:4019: -4.5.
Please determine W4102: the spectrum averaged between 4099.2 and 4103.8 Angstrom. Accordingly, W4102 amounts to 9.63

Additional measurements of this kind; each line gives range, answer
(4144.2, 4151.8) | 11.4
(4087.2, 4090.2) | 13.6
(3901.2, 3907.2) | 8.34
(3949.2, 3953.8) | 9.14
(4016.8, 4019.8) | 13.8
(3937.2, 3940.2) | 4.97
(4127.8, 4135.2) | 11.8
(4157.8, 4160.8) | 12.9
